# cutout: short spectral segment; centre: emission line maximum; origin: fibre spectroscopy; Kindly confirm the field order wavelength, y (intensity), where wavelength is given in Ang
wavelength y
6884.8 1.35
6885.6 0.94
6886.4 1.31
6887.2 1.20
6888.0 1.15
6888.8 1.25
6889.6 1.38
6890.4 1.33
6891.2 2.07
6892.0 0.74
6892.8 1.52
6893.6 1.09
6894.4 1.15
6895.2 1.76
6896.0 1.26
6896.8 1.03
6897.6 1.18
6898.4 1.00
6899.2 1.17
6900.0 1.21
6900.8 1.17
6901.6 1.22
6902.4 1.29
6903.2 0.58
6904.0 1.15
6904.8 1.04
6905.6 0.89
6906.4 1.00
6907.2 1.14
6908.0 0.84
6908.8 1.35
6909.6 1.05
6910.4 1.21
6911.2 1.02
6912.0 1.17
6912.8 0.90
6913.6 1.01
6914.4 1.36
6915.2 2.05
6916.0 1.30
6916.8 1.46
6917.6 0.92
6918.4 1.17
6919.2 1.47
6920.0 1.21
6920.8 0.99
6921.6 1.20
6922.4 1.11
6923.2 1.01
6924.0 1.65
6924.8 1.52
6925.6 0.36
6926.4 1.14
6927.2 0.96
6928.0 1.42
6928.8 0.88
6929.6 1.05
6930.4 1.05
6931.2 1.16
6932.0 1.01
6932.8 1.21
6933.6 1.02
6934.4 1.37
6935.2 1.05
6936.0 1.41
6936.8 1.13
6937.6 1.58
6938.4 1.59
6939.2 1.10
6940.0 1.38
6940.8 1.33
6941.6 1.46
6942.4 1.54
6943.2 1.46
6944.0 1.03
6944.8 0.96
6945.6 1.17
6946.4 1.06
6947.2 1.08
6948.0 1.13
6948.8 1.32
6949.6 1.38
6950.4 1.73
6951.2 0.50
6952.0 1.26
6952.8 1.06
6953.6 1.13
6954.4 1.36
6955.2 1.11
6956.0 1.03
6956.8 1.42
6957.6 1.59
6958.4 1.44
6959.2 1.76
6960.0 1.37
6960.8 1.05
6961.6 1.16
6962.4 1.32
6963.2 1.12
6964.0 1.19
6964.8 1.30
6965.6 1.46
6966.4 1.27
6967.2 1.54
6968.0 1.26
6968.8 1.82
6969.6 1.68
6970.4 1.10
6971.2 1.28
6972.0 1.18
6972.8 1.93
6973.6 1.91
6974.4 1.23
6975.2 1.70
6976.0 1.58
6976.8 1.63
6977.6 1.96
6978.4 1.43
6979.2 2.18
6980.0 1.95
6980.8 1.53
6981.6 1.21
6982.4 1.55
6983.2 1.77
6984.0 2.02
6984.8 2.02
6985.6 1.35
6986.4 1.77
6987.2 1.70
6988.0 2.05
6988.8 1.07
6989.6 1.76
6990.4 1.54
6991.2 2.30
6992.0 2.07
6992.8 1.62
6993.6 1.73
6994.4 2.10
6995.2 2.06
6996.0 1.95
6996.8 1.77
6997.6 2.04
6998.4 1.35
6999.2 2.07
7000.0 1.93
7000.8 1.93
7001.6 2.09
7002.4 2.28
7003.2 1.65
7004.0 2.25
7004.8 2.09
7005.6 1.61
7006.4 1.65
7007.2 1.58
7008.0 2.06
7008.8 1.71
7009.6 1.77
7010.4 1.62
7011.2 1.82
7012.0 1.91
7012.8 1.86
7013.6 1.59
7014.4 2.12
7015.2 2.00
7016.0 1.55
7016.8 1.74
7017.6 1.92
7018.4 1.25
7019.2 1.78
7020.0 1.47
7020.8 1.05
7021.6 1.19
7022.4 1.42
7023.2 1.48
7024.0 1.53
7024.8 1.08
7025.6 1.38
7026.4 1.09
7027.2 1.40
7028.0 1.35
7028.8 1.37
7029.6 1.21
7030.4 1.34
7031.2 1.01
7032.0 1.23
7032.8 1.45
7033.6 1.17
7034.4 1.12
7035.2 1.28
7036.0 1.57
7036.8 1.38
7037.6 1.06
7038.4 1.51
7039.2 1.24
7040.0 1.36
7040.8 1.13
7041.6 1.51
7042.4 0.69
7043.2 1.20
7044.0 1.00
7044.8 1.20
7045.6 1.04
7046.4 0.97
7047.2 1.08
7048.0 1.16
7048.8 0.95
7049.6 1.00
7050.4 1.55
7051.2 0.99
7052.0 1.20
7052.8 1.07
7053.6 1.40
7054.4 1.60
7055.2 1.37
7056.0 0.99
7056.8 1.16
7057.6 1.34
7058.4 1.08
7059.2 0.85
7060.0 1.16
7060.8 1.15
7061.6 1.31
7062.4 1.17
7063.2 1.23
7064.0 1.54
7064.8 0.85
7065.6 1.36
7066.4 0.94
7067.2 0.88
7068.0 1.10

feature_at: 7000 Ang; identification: Mg II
